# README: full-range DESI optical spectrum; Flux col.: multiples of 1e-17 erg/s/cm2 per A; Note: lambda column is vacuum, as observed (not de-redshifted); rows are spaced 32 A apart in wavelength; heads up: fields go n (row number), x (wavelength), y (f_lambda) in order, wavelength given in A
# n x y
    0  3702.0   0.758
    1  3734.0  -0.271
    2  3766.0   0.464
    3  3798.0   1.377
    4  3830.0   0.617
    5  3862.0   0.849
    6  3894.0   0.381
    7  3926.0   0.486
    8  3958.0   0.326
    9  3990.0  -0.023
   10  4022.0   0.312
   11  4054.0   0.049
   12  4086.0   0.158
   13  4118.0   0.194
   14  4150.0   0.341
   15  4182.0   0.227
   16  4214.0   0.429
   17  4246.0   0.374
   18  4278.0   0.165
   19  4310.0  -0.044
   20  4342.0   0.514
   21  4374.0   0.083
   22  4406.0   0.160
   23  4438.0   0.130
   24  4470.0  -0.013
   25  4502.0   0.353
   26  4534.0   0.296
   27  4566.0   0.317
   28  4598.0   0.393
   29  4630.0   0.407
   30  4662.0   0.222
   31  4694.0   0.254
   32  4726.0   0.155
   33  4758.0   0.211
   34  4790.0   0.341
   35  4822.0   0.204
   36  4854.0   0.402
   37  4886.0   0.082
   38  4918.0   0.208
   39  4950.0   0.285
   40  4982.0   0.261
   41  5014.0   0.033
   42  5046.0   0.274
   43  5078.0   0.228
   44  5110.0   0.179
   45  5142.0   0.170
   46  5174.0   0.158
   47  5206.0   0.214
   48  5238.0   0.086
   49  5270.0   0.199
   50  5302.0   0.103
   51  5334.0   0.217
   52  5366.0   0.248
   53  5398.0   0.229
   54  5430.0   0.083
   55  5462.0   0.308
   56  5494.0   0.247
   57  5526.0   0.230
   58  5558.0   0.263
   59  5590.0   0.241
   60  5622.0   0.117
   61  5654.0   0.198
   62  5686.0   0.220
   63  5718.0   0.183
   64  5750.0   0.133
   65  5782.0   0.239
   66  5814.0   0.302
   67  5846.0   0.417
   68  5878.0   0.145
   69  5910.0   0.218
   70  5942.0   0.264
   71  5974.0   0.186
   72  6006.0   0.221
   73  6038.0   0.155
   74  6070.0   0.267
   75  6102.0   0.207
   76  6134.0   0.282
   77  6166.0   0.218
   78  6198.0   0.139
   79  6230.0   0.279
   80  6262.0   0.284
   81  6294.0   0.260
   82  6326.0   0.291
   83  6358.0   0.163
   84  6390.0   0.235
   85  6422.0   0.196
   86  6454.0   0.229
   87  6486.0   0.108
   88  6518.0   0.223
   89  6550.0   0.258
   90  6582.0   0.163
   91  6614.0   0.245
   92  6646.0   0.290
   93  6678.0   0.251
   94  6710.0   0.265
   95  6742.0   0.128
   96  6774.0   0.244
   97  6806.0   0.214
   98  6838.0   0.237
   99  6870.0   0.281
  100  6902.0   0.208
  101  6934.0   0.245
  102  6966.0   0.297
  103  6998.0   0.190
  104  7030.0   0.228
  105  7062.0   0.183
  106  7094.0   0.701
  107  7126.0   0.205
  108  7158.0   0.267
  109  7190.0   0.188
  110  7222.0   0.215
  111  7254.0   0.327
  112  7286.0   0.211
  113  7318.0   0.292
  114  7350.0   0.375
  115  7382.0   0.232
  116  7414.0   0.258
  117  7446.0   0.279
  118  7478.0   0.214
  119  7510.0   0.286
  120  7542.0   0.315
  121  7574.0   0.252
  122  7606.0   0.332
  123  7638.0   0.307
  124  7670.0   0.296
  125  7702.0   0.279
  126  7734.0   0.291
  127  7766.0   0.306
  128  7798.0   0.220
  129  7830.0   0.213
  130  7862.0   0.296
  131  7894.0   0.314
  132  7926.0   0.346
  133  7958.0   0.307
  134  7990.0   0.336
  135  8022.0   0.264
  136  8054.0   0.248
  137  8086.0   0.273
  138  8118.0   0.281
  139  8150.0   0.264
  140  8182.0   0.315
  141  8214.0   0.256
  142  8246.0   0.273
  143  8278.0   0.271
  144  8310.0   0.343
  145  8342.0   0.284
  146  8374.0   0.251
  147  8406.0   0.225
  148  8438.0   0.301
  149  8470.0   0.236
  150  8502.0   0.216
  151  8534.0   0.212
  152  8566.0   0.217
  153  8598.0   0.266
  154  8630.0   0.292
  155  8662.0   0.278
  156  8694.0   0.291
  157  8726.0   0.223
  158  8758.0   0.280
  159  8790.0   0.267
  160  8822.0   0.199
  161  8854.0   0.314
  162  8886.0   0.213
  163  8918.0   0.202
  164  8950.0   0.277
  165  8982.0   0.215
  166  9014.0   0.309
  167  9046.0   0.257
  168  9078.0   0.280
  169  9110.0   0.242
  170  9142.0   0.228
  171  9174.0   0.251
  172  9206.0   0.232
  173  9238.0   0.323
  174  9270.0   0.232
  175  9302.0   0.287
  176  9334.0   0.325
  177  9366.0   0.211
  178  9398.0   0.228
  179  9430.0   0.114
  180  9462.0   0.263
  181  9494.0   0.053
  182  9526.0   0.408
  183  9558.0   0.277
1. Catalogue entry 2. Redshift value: 0.902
